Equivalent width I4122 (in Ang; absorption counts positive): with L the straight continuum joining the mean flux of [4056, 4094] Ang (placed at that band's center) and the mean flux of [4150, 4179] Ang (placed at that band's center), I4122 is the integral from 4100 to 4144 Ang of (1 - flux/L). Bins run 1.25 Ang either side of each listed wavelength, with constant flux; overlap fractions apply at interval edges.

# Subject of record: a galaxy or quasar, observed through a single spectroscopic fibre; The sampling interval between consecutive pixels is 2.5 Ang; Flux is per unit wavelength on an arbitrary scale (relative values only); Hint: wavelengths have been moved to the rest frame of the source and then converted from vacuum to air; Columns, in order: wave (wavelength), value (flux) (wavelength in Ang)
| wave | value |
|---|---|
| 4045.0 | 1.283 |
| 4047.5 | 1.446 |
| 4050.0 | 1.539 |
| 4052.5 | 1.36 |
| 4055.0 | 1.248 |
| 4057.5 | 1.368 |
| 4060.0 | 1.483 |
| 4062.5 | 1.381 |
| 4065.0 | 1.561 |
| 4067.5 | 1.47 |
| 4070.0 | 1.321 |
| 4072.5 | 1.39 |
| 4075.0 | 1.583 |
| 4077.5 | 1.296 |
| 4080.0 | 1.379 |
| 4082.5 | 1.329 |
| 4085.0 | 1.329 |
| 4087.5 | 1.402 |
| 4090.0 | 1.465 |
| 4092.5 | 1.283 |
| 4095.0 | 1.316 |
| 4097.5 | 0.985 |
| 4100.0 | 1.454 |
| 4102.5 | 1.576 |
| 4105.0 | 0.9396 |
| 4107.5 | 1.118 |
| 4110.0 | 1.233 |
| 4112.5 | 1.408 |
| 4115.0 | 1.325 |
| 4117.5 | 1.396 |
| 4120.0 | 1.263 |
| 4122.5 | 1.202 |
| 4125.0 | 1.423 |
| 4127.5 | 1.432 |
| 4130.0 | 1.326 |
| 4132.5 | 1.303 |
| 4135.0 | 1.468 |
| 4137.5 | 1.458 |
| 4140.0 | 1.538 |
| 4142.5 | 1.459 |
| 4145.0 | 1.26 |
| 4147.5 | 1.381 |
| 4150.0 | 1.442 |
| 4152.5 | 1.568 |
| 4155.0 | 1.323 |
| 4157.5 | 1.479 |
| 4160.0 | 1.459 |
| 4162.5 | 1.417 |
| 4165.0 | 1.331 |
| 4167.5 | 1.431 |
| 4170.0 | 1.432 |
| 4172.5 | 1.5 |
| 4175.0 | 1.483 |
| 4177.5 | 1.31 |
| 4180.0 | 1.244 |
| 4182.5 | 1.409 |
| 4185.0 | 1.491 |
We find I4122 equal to 2.1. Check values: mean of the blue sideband 1.4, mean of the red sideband 1.43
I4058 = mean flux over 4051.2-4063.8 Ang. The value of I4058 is 1.37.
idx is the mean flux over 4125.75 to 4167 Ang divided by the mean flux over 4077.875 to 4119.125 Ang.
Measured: 1.1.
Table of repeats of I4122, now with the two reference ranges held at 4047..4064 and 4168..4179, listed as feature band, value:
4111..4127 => 0.9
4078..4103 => 1.2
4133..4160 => -0.2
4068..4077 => -0.1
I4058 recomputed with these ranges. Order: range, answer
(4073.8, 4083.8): 1.4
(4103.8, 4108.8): 1.03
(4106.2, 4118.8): 1.29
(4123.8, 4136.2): 1.39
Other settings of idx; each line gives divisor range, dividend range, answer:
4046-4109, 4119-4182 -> 1.03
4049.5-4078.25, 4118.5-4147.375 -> 0.97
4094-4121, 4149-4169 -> 1.12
